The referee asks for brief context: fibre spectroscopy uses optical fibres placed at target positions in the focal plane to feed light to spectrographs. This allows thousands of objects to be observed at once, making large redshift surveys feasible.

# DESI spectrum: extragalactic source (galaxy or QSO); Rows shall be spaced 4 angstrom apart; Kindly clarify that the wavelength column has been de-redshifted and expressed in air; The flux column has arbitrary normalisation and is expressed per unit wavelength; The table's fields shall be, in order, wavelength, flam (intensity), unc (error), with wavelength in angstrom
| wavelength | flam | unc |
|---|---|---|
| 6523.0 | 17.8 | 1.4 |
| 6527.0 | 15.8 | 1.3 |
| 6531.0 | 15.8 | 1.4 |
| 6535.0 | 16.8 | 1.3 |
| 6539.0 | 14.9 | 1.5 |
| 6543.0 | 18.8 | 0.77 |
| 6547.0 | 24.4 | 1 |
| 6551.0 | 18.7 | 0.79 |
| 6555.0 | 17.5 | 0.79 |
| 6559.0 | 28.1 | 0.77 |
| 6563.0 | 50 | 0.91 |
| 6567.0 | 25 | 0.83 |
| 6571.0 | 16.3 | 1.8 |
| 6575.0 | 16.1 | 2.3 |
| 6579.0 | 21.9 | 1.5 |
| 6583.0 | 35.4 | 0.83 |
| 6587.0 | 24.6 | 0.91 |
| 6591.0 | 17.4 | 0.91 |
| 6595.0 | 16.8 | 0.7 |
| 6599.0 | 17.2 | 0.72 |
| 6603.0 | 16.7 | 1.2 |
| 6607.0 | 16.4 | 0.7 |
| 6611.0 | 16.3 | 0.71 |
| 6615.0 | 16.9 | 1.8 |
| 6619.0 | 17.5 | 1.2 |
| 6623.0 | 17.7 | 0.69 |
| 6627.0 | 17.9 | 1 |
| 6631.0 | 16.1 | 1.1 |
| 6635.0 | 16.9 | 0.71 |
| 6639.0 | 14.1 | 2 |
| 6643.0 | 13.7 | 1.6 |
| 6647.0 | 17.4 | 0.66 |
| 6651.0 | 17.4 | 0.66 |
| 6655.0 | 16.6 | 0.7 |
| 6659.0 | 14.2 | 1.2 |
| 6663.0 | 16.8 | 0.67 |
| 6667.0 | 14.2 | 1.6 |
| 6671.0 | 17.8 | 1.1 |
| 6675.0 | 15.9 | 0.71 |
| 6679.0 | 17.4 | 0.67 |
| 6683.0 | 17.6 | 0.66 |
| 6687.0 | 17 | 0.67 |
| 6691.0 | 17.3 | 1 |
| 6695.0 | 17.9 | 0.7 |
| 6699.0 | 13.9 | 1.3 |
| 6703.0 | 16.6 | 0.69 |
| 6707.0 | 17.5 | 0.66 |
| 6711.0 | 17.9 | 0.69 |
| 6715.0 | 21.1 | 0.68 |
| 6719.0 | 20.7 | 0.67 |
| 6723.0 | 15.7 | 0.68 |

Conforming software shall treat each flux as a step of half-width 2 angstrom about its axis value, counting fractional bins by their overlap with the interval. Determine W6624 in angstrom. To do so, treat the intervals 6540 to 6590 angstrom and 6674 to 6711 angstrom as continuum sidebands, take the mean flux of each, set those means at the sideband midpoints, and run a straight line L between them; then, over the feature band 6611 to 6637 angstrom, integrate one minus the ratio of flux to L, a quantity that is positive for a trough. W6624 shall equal 4.7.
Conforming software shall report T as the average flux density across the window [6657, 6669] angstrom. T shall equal 15.1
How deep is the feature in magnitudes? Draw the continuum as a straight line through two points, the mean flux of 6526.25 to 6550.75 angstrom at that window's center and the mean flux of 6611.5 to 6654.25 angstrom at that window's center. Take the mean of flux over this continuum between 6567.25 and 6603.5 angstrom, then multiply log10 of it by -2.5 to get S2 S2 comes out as -0.20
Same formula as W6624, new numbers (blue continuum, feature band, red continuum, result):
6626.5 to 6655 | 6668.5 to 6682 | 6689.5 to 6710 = -0.41 angstrom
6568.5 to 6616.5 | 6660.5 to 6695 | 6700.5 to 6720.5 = 3.73 angstrom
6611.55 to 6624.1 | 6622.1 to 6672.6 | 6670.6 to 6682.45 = 2.77 angstrom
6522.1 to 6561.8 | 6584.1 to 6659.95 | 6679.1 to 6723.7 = 5.65 angstrom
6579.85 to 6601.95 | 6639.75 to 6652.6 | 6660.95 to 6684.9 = 1.70 angstrom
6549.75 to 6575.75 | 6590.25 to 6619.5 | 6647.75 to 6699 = 6.69 angstrom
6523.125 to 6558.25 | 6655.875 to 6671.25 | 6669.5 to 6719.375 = 1.78 angstrom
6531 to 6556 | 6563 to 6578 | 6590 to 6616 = -4.88 angstrom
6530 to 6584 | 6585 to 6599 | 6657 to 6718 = 1.28 angstrom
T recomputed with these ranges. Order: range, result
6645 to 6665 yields 16.5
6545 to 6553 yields 21.5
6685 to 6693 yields 17.1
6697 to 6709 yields 16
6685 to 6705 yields 16.5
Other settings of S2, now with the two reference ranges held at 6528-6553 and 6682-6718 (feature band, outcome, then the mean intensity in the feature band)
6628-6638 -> 0.09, 16.4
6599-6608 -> 0.07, 16.7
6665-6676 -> 0.11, 16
